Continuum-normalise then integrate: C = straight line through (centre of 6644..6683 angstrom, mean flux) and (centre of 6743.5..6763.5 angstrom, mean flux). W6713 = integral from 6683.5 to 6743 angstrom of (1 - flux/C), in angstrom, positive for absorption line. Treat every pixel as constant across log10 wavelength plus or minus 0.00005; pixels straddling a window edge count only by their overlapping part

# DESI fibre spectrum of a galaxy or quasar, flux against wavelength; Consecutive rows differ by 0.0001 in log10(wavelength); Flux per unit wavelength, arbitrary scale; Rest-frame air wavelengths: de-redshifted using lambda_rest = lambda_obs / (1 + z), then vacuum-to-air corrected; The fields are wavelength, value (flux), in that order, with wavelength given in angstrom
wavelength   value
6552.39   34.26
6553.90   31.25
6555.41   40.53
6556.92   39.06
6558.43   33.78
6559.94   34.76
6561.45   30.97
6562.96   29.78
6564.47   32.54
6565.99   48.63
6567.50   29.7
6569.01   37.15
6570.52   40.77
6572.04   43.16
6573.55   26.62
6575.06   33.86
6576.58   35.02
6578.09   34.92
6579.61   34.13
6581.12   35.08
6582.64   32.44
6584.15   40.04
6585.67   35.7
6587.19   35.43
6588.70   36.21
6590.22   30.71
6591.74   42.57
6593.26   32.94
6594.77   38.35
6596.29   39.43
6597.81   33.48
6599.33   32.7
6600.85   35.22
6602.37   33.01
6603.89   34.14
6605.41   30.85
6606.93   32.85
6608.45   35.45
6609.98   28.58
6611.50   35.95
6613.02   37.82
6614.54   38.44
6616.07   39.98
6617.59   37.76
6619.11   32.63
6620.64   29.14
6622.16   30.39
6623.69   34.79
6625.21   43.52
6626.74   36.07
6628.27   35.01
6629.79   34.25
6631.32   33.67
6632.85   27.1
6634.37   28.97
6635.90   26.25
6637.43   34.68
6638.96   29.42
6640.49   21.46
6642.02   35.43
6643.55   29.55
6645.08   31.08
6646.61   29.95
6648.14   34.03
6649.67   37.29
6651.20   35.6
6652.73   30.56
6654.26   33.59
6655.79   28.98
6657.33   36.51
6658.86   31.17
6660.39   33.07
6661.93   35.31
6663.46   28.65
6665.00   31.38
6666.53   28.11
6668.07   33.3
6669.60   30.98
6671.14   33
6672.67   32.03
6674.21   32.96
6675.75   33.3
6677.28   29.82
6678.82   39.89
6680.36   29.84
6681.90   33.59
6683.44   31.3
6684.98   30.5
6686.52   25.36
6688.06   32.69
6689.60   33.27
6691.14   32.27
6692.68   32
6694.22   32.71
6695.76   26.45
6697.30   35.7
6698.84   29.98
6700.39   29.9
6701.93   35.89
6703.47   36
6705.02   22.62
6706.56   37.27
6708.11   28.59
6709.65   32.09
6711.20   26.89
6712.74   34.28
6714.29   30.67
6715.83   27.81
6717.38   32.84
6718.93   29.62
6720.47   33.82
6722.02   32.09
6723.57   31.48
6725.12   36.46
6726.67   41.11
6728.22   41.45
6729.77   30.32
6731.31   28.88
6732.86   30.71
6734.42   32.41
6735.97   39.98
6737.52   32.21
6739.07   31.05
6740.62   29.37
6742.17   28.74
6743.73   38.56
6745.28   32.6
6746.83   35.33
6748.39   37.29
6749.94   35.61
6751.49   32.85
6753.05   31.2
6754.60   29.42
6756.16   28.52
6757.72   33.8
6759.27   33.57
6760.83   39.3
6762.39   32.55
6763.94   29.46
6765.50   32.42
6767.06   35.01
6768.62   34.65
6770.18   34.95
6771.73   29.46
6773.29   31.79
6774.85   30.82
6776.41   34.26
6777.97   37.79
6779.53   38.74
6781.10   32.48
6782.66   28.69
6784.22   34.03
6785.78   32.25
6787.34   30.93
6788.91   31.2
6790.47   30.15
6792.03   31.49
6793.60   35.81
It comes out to 2.14 angstrom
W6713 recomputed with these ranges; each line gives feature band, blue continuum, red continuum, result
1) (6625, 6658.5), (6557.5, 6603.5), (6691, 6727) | 1.47 angstrom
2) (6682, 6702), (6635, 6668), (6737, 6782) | 0.55 angstrom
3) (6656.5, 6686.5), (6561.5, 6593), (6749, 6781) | 1.97 angstrom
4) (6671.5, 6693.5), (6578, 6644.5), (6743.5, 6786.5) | 1.07 angstrom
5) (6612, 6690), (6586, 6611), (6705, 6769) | 2.94 angstrom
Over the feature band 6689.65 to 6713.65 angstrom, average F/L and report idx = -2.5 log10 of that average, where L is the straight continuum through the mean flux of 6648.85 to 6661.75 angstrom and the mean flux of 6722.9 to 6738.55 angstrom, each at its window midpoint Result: 0.08 mag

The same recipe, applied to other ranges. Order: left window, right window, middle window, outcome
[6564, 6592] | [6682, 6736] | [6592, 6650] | 0.04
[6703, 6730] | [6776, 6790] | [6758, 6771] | -0.03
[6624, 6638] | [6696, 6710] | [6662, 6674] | 0.04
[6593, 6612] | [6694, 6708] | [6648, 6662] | -0.02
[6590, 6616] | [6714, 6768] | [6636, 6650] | 0.12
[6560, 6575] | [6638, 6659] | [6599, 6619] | -0.04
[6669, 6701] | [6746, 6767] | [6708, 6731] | -0.01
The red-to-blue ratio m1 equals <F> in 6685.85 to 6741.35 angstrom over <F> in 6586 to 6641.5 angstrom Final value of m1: 0.95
